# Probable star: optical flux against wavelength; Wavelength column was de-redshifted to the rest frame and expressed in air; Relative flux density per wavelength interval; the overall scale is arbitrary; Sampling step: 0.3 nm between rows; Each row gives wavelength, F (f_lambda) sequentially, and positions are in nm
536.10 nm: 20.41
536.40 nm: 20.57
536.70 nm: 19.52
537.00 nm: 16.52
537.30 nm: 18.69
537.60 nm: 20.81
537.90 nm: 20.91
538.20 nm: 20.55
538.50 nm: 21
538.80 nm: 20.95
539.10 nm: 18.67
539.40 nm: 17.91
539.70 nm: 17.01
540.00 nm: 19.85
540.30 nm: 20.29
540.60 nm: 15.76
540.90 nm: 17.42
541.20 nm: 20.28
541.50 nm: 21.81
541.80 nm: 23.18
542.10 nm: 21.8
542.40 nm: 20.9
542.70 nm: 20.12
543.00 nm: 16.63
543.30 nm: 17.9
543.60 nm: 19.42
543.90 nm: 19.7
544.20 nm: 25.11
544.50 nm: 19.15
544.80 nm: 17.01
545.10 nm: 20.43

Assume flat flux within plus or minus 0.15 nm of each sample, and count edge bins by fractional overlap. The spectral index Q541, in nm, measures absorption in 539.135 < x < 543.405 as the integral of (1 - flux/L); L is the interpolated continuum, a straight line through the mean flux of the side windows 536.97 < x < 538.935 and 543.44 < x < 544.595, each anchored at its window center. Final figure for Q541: 0.25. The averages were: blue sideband 20.1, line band 19.3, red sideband 20.9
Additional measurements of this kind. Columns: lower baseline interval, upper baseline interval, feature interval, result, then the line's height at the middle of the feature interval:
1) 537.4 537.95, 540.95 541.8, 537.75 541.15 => 0.27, 20.8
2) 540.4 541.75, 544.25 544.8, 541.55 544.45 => -0.16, 19.4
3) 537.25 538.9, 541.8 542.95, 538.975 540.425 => 0.14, 20.7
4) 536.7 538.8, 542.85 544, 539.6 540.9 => 0.07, 19.2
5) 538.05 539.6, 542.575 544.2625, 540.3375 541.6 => 0.05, 19.6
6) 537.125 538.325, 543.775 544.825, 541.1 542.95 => -0.06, 20.5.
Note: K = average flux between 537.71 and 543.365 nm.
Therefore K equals 19.7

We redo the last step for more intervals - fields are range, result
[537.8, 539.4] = 20.2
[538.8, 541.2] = 18.4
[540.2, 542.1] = 19.9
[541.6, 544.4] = 20.5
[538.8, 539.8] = 18.4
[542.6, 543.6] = 18.3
